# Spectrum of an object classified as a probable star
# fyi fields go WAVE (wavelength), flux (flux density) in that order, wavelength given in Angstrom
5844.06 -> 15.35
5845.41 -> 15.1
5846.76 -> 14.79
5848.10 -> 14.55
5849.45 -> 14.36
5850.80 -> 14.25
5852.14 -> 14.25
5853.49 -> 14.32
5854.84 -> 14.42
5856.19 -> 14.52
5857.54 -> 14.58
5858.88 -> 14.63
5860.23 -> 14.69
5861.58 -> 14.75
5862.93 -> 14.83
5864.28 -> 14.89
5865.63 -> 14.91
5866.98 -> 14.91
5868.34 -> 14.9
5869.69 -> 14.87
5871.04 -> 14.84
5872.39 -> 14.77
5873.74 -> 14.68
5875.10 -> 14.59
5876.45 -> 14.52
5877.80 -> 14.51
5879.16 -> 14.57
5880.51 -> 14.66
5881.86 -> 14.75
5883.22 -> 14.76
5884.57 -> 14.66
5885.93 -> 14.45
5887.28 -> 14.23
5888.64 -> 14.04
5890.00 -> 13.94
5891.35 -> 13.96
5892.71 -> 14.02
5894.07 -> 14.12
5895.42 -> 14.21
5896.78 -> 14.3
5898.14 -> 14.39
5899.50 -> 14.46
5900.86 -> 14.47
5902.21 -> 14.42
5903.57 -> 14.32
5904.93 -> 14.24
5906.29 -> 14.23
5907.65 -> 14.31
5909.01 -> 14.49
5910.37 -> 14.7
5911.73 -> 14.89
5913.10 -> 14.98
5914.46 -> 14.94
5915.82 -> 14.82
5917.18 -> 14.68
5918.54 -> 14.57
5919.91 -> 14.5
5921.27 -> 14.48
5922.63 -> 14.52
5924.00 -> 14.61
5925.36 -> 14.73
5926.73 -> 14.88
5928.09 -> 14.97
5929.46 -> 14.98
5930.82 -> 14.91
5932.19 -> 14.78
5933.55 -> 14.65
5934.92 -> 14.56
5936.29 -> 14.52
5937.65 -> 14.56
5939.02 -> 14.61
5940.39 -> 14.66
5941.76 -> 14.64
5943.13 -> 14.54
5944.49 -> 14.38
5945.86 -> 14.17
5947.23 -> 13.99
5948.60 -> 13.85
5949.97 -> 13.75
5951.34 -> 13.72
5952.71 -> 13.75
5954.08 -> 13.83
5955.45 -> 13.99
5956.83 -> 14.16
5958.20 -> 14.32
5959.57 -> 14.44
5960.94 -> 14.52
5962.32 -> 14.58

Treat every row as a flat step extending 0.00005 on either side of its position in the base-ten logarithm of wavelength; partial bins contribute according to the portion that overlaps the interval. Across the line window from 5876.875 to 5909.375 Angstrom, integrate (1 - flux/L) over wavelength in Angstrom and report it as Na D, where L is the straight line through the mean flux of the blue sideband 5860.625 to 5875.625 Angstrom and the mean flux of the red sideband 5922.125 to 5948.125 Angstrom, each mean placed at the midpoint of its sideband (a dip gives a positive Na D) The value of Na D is 0.8 Angstrom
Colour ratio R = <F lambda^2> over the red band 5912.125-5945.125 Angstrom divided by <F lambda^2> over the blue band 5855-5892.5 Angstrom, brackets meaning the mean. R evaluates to 1.0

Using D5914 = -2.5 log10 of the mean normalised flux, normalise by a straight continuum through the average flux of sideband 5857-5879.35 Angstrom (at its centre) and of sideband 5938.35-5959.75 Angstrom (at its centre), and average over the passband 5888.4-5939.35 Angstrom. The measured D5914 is -0.008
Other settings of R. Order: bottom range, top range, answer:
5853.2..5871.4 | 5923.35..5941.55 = 1.02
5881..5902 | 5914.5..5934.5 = 1.04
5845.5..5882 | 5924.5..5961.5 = 1.01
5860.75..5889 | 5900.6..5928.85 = 1.01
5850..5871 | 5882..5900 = 0.98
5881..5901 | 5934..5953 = 1.02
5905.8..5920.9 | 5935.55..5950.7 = 0.99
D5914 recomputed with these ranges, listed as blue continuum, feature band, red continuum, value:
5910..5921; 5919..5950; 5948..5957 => -0.02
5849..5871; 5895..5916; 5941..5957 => -0.01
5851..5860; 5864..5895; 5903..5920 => 0.00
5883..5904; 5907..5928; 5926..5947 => -0.01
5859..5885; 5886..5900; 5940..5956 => 0.03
